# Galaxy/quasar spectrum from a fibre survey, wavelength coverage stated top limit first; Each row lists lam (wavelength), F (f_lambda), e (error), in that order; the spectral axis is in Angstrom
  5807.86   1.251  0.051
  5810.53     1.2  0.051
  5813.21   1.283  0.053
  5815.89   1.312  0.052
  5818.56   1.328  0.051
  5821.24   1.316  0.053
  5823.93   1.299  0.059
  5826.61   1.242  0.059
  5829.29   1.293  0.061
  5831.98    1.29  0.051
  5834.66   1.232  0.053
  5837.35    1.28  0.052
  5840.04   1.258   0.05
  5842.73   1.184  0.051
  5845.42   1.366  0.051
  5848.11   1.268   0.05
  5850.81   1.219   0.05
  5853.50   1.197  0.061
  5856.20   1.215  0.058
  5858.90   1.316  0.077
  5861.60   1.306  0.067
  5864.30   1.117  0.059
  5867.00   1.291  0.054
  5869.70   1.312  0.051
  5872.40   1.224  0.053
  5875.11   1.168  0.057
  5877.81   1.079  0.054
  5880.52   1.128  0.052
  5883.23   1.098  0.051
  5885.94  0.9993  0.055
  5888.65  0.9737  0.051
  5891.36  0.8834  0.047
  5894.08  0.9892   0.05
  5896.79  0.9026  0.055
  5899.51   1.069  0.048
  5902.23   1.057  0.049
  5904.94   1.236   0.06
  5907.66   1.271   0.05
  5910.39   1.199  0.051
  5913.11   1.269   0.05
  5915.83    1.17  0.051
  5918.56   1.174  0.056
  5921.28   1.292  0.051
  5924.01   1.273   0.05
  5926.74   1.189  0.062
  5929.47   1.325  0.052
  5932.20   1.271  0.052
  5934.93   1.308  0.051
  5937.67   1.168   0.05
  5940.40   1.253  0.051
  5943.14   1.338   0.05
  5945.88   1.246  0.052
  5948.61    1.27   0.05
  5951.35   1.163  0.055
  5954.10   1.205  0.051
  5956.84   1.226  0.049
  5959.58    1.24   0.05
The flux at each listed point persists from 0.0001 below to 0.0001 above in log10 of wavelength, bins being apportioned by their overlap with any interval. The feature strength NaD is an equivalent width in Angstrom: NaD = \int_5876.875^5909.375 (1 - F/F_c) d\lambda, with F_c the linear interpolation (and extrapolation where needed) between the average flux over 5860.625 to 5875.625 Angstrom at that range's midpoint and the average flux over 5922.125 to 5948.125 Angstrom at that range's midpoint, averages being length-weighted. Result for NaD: 4.9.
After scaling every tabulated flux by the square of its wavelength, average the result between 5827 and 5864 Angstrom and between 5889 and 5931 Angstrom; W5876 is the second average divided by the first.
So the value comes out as 0.9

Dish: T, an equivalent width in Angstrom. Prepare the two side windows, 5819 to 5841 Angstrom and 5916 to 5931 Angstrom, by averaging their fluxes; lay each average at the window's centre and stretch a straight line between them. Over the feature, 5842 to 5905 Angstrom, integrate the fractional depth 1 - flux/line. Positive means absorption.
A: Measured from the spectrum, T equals 5.77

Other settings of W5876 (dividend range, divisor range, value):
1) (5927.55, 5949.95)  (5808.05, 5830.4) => 1.03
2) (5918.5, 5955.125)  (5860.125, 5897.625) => 1.15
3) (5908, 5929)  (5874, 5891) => 1.17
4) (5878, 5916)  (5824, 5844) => 0.88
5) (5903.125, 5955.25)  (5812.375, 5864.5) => 1.01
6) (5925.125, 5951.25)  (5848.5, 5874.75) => 1.04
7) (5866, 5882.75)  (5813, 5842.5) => 0.95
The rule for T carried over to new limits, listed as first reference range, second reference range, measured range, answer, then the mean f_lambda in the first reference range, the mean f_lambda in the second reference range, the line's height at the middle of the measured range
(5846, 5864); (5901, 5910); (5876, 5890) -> 1.8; 1.25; 1.19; 1.22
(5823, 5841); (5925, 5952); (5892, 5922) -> 2.9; 1.27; 1.26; 1.26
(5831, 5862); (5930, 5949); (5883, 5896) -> 3.0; 1.26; 1.27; 1.26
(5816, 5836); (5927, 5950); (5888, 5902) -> 3.3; 1.29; 1.27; 1.28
